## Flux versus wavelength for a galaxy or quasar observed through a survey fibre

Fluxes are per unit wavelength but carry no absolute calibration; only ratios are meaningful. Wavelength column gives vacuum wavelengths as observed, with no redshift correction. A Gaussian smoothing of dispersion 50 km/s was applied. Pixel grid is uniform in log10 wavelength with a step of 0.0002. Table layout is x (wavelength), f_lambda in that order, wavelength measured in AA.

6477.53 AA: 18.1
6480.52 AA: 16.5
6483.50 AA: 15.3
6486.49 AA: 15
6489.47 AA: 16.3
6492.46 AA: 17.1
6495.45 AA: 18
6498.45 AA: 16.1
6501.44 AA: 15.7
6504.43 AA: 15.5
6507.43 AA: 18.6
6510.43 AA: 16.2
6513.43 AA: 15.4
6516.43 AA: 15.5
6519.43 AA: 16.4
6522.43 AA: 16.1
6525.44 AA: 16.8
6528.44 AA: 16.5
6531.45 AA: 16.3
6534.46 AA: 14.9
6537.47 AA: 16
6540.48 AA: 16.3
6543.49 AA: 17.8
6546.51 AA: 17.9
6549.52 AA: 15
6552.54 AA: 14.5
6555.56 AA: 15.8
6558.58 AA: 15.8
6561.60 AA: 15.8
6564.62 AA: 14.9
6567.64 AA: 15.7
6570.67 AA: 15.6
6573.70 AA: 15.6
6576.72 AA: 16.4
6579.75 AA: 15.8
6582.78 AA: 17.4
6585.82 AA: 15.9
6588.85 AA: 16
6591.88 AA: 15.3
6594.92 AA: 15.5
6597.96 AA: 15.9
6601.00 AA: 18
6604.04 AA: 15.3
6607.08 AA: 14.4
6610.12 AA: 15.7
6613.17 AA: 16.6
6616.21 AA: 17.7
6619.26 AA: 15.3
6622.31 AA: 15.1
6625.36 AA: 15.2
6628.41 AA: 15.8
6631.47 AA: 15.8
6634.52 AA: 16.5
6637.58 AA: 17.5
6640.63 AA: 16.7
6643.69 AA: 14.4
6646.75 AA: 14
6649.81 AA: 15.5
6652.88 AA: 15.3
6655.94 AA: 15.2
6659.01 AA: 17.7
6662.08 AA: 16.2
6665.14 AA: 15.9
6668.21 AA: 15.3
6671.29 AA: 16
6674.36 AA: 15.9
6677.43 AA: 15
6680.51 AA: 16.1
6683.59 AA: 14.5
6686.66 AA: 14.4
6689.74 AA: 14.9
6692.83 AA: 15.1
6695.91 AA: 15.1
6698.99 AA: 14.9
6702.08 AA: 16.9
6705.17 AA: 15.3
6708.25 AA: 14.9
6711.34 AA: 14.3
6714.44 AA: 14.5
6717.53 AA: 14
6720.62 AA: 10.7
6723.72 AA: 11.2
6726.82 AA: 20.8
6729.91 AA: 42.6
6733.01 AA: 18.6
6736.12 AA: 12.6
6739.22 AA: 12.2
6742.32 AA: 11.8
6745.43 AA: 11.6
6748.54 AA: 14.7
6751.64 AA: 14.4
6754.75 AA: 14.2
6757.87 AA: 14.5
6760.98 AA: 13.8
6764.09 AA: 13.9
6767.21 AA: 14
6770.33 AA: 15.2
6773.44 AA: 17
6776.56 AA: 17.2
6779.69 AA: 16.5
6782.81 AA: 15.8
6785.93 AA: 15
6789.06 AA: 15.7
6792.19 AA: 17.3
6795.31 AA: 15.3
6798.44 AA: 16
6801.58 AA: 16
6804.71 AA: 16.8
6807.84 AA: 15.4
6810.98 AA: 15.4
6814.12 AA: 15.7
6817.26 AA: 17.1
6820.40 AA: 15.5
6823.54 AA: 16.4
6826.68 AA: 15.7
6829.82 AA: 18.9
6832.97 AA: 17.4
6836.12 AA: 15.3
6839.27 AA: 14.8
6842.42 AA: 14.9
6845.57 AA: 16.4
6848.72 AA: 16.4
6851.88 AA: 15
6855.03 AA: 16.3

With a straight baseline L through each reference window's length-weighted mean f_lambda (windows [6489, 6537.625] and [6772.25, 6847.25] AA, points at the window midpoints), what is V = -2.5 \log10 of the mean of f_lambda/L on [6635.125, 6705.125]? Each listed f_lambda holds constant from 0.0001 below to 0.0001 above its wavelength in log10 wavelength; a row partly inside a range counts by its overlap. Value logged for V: 0.04 mag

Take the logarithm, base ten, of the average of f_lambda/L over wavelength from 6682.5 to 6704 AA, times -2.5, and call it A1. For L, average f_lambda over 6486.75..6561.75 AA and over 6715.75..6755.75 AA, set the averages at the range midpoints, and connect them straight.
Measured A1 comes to 0.071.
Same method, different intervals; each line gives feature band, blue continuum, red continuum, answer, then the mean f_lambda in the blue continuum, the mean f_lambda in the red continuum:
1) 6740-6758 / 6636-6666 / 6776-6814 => 0.189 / 15.8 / 16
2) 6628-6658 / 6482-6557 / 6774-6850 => 0.032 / 16.2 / 16.1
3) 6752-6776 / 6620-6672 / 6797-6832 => 0.097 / 15.8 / 16.3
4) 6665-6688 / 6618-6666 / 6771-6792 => 0.035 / 15.8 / 16.2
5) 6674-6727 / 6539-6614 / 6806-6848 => 0.090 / 15.9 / 16.1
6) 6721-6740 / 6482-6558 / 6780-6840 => -0.201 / 16.2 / 16.1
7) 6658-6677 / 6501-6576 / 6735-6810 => -0.045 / 16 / 14.9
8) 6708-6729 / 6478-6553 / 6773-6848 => 0.070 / 16.3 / 16.1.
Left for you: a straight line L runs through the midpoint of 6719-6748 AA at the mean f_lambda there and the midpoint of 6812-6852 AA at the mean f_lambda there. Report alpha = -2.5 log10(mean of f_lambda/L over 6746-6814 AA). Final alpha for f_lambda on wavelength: 0.08 mag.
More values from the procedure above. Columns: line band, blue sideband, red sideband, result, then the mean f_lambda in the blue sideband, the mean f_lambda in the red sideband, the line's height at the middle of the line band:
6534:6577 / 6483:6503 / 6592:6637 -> 0.014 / 16.3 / 15.9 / 16.1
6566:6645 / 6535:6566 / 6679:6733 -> 0.013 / 16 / 16.6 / 16.2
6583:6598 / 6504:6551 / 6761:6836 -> 0.028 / 16.3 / 16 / 16.3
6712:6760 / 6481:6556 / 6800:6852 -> 0.020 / 16.2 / 16.1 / 16.1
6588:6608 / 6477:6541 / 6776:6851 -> 0.028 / 16.3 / 16.1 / 16.2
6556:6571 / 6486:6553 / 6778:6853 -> 0.047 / 16.3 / 16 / 16.3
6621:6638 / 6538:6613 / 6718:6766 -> 0.000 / 15.9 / 15.8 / 15.9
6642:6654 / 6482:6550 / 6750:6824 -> 0.081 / 16.3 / 15.6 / 16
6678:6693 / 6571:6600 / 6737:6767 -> -0.037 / 16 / 13.5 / 14.5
